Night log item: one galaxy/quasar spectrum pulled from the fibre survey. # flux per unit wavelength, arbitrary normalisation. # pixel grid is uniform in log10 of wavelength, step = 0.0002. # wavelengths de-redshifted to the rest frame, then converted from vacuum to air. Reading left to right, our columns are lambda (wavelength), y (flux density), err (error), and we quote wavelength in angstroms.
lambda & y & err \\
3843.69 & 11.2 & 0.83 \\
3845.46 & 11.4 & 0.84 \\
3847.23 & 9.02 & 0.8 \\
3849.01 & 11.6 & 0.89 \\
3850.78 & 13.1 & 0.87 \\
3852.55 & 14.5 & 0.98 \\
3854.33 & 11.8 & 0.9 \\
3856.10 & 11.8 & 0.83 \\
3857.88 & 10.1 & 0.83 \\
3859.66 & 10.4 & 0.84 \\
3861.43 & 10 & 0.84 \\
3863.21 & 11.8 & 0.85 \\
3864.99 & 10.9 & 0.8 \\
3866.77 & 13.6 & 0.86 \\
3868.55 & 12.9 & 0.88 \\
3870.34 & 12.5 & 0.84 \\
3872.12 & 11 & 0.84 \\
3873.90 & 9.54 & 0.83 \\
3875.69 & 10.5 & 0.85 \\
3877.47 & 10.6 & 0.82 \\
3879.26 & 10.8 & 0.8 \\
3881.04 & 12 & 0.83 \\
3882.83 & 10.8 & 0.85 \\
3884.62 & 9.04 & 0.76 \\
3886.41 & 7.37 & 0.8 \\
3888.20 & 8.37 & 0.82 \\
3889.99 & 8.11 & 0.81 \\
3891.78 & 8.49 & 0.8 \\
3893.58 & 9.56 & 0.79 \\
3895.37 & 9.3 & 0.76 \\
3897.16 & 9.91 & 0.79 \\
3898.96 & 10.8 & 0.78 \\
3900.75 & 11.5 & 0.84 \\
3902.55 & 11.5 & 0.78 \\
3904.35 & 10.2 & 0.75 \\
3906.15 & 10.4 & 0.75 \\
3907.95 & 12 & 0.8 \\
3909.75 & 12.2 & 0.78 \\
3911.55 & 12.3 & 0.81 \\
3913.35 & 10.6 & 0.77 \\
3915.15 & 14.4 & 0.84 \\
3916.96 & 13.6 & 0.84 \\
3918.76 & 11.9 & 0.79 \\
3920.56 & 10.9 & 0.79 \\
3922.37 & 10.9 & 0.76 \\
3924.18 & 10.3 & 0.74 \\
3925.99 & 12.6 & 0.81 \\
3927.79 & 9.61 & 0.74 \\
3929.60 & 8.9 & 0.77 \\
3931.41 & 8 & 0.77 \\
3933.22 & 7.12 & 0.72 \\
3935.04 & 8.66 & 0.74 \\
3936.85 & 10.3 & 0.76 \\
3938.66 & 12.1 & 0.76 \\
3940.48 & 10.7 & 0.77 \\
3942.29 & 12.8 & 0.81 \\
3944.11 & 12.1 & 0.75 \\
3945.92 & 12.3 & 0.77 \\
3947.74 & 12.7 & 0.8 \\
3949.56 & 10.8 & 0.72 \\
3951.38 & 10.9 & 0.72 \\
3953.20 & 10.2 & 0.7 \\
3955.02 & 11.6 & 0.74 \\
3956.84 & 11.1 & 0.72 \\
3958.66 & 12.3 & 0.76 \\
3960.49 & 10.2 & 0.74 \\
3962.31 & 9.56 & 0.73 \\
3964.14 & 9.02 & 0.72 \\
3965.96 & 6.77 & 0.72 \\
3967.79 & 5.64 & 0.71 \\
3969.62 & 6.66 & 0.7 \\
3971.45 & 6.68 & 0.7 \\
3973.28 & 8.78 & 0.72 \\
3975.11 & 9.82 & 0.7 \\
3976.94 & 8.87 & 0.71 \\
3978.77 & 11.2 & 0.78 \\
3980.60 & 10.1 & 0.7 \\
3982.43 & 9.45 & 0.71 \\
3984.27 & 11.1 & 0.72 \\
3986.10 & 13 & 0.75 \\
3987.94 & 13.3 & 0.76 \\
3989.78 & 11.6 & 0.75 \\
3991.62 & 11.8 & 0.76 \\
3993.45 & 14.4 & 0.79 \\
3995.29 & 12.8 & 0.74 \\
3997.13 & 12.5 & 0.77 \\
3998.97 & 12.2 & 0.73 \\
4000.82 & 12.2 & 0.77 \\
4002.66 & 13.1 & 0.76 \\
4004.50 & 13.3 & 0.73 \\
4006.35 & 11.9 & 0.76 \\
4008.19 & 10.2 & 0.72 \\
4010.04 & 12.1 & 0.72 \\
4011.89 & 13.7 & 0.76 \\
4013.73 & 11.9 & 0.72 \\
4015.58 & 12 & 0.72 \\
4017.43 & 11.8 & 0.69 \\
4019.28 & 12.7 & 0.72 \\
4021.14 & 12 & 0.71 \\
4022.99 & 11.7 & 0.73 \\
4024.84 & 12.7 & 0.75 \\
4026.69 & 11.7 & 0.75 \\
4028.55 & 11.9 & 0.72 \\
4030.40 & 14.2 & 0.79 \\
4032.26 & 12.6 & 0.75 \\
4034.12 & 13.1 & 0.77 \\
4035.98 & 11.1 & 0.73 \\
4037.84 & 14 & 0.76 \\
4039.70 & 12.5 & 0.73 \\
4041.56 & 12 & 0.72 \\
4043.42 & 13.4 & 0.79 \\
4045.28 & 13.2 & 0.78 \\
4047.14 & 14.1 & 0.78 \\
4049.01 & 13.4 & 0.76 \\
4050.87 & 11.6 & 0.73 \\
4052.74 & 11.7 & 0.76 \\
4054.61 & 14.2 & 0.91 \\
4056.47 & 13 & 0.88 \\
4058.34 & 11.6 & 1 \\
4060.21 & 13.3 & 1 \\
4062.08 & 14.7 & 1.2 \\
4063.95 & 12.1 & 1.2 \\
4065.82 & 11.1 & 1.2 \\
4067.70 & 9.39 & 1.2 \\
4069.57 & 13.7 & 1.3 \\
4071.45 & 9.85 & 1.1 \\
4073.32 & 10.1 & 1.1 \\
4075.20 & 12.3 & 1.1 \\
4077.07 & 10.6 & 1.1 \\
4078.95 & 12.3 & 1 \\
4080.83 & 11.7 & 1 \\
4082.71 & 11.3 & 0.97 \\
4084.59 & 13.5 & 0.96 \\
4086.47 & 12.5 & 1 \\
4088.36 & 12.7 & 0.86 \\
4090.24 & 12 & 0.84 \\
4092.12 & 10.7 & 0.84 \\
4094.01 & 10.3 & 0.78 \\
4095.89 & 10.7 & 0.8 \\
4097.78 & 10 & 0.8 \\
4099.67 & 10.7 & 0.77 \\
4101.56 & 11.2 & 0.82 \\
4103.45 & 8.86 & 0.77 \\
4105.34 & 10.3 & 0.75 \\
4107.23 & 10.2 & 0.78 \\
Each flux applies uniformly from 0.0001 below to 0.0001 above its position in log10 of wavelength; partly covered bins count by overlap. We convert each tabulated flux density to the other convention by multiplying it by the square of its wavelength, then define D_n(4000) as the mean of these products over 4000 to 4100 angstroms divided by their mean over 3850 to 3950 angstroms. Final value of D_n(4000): 1.20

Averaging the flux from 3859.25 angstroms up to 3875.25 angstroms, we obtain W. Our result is 11.4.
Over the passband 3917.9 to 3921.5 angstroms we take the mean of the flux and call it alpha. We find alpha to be 11.4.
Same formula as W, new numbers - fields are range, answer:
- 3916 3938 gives 10.3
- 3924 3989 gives 10.1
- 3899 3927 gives 11.7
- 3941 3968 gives 10.7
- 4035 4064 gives 12.9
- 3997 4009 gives 12.2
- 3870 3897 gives 9.81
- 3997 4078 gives 12.3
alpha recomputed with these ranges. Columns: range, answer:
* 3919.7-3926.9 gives 11.2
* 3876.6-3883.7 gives 11.1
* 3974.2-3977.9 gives 9.37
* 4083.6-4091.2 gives 12.7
